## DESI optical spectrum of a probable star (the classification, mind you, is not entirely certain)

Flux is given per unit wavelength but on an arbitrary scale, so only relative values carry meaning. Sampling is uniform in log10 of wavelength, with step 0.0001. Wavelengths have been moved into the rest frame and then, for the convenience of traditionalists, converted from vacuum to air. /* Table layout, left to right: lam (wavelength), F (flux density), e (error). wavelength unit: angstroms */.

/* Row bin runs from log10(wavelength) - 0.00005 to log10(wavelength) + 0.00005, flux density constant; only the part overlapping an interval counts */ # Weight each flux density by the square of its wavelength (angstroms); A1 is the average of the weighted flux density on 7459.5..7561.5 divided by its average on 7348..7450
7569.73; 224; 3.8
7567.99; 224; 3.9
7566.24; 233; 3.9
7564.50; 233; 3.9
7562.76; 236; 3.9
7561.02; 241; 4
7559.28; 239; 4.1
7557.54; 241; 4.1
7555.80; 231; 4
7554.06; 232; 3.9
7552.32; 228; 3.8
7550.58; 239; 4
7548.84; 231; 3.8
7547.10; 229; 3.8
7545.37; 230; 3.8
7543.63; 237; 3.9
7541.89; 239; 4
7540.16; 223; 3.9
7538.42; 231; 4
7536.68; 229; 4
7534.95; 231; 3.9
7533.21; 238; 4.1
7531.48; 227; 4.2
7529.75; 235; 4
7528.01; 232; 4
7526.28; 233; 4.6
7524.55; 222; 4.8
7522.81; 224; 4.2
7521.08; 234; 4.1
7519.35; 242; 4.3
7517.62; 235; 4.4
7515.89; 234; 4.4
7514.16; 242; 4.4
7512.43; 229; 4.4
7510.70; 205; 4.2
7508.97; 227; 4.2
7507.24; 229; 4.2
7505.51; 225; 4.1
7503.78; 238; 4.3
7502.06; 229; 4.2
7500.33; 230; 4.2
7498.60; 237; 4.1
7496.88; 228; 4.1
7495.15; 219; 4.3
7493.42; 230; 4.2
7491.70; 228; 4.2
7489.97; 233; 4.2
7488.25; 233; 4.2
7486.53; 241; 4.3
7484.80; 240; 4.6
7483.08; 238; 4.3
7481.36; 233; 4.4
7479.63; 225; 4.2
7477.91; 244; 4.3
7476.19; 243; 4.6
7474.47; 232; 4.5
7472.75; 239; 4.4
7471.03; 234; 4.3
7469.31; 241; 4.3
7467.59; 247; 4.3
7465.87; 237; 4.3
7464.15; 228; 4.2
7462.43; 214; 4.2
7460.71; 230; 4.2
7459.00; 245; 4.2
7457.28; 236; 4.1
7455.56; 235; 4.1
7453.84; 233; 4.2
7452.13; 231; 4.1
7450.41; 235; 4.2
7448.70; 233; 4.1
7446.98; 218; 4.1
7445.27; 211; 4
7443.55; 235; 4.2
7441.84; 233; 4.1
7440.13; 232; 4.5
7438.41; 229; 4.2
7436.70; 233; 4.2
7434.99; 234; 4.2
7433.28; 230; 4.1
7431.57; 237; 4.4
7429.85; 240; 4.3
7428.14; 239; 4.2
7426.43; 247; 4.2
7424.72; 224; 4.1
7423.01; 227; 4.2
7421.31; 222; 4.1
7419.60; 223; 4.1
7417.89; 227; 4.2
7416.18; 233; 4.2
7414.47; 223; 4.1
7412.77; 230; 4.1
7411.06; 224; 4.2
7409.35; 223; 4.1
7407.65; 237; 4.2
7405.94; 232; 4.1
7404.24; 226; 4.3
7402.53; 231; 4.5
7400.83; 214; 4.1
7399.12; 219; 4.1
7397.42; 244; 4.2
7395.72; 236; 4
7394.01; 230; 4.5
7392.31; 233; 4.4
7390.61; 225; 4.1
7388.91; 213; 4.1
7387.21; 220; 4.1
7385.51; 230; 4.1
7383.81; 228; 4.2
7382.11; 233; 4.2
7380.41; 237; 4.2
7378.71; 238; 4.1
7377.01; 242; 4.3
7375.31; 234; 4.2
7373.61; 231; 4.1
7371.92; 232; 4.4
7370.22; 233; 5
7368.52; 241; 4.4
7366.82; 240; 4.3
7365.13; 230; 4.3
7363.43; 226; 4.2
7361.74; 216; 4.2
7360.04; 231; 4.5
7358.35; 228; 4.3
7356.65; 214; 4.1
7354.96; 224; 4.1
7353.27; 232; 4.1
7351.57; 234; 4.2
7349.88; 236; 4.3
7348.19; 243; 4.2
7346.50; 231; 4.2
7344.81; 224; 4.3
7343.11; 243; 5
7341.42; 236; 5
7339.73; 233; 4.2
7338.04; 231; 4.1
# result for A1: 1.0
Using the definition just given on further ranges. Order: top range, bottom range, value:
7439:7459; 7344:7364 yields 1.04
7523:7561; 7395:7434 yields 1.05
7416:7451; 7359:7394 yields 1.01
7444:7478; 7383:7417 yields 1.04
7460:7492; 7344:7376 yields 1.05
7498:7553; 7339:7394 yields 1.04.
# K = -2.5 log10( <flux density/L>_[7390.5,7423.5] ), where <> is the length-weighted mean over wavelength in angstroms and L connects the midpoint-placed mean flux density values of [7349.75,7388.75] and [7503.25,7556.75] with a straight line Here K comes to 0.01 mag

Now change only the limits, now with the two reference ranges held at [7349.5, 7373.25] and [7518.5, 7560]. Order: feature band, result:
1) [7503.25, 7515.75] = 0.02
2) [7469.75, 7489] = -0.02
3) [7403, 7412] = 0.01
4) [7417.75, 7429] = 0.00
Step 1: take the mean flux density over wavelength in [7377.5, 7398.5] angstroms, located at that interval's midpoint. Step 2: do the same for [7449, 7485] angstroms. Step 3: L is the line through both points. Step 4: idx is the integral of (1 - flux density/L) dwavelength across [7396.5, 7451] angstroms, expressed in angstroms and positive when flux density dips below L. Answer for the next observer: 0.8 angstroms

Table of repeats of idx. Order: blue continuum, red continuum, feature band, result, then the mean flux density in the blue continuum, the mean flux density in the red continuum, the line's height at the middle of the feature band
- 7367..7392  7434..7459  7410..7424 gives 0.3 angstroms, 231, 231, 231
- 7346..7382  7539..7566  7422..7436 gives -0.1 angstroms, 232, 234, 233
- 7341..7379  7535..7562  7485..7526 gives 0.5 angstroms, 232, 233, 233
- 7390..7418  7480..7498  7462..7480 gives -0.3 angstroms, 229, 232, 231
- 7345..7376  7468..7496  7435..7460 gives 0.2 angstroms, 231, 235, 234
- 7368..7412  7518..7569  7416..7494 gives -0.6 angstroms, 230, 233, 231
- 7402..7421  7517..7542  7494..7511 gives 0.2 angstroms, 228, 231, 231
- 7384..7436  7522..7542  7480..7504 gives -0.3 angstroms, 229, 230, 230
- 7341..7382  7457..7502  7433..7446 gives 0.2 angstroms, 232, 234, 233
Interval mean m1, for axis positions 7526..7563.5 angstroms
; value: 233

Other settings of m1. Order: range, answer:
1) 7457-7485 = 236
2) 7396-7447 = 230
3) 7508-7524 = 230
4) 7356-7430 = 230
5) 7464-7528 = 233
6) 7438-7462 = 231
